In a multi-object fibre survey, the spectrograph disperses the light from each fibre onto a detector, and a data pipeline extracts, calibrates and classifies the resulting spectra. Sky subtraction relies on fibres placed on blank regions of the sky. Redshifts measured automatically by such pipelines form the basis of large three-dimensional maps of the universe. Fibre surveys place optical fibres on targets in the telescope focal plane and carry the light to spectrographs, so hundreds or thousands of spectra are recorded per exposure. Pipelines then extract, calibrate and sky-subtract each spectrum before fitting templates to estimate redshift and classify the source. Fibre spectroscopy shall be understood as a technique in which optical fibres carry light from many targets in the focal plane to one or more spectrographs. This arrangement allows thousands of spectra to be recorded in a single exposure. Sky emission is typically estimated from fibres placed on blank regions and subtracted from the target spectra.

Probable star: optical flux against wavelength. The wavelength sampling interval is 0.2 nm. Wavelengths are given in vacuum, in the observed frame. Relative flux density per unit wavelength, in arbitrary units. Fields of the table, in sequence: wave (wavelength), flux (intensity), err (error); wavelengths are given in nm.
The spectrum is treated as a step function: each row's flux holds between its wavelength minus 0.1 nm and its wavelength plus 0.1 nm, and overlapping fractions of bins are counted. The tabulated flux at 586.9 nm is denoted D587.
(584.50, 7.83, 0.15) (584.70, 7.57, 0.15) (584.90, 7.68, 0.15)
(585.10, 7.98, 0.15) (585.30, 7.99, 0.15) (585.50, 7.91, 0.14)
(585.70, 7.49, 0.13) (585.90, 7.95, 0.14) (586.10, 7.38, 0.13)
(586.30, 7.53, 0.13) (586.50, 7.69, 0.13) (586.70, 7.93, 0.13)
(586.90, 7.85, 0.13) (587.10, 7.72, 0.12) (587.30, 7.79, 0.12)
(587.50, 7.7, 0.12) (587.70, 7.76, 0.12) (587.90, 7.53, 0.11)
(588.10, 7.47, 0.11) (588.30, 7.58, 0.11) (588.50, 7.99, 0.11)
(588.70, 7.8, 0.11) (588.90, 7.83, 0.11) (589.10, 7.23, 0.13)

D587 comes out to 7.85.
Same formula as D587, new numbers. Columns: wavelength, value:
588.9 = 7.83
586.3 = 7.53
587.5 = 7.7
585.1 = 7.98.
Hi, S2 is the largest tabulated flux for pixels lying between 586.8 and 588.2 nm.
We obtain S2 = 7.85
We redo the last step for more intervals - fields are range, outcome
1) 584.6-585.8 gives 7.99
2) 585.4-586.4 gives 7.95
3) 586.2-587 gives 7.93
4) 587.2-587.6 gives 7.79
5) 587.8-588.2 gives 7.53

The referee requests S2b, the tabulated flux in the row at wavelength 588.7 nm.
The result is 7.8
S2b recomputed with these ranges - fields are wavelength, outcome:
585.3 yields 7.99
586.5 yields 7.69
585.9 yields 7.95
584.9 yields 7.68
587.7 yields 7.76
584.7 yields 7.57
